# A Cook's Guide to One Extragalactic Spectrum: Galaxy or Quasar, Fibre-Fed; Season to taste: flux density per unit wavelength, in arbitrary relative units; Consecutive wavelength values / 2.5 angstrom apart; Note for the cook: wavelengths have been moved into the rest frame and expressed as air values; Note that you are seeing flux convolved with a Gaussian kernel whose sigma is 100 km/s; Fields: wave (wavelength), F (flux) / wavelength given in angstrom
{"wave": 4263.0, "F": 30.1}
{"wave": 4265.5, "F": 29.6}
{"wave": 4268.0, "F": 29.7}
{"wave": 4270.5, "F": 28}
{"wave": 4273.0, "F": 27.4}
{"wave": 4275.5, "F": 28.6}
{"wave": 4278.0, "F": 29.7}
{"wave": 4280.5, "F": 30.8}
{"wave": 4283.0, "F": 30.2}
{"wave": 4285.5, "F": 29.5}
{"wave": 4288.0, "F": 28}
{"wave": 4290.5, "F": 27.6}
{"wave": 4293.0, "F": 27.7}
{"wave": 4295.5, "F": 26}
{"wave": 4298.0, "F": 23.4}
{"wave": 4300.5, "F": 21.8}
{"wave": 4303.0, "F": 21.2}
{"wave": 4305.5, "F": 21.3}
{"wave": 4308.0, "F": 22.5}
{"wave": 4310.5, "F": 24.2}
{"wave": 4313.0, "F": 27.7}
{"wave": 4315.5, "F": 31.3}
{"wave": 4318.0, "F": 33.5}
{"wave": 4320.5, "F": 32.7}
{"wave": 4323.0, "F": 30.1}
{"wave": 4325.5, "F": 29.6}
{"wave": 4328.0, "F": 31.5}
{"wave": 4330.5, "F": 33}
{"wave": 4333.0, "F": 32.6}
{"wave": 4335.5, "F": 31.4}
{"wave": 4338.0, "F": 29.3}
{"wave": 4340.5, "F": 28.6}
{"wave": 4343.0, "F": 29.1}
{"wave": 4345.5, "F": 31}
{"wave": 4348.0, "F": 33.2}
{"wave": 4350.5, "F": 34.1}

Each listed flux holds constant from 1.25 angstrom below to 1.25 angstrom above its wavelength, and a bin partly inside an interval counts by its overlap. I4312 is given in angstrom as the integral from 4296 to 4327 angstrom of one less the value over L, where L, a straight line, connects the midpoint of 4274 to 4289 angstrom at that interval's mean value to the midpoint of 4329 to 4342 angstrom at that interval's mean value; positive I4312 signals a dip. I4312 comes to 3.8 angstrom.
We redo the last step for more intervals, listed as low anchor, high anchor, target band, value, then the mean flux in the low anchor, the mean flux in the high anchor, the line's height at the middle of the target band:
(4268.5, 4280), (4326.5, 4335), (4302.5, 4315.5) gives 2.8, 28.7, 32.2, 30.8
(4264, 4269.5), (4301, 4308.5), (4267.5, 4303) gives -2.5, 29.6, 21.6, 25.7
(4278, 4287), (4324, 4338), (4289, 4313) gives 5.0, 30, 31.4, 30.6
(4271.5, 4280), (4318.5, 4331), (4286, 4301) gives 1.8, 28.7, 31.4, 29.7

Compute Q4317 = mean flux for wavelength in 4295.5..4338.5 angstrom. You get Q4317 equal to 28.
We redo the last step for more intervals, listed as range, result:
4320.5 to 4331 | 31.1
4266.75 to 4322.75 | 27.4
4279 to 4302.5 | 27.1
